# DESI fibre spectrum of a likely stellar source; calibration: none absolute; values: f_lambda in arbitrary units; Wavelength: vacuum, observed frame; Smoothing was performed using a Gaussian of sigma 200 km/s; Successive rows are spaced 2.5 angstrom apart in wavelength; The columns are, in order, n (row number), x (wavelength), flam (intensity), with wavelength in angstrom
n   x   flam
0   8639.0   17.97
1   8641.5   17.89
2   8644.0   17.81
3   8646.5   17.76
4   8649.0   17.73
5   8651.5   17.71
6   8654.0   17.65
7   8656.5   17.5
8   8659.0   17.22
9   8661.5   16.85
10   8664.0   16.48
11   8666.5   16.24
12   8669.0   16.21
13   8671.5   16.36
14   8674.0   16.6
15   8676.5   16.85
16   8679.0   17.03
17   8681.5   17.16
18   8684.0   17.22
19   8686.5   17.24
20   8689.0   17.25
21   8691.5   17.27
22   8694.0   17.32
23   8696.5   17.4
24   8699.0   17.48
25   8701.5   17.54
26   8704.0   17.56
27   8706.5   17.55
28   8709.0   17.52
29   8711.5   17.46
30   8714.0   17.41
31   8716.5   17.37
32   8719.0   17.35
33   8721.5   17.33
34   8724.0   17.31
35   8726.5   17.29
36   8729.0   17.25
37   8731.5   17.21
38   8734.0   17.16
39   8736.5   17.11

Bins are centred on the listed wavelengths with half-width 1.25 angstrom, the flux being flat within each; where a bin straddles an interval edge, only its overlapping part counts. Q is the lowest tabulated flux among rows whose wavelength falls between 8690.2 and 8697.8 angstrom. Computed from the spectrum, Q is 17.27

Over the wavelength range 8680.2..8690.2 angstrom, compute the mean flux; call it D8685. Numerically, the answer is 17.2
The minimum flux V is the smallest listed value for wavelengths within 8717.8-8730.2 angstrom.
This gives 17.25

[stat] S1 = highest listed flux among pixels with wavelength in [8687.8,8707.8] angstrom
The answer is 17.56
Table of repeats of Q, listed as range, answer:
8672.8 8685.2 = 16.6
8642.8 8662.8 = 16.85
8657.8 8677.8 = 16.21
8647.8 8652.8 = 17.71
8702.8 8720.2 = 17.35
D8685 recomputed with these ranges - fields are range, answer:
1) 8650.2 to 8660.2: 17.5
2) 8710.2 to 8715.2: 17.4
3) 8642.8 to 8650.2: 17.8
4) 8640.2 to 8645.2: 17.9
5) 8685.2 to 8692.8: 17.3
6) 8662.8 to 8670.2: 16.3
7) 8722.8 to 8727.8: 17.3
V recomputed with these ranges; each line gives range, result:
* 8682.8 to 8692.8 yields 17.22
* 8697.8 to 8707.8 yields 17.48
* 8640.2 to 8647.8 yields 17.76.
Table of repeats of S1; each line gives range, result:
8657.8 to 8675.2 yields 17.22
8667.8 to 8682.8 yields 17.16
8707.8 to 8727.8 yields 17.52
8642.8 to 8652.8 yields 17.81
